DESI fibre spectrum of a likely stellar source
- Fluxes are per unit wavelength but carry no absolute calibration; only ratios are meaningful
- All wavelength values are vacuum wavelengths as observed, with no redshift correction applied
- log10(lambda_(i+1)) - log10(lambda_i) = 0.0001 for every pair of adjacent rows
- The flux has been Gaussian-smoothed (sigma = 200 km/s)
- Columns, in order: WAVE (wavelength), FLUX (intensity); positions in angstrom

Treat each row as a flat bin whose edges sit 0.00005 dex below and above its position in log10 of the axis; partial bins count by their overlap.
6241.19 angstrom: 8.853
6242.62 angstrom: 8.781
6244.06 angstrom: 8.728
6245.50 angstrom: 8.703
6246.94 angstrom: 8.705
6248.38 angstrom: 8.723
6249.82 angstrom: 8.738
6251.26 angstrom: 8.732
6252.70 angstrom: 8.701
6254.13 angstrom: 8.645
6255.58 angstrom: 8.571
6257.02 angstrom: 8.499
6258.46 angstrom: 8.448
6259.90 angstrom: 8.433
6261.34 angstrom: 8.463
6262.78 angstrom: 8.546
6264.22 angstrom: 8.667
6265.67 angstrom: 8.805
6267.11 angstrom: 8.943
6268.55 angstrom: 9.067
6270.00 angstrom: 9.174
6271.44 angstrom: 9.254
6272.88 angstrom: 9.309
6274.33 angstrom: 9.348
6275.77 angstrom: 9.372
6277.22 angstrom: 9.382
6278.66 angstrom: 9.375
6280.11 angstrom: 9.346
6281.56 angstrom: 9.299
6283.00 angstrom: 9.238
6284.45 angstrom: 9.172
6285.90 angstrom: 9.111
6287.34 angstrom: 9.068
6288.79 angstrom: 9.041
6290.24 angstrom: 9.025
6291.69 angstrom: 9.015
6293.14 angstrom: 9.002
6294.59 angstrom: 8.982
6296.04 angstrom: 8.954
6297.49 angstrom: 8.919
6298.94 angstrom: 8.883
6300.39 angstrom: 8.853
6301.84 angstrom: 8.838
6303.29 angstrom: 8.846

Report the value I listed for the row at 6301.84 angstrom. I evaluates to 8.838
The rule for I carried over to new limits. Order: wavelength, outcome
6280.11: 9.346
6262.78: 8.546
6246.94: 8.705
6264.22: 8.667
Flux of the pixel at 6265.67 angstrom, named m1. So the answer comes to 8.805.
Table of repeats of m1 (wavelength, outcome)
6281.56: 9.299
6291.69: 9.015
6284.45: 9.172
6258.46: 8.448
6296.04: 8.954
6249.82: 8.738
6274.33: 9.348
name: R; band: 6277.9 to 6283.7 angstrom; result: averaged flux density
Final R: 9.32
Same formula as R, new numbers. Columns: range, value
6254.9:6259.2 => 8.51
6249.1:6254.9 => 8.7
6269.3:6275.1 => 9.28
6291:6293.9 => 9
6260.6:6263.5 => 8.52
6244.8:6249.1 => 8.7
